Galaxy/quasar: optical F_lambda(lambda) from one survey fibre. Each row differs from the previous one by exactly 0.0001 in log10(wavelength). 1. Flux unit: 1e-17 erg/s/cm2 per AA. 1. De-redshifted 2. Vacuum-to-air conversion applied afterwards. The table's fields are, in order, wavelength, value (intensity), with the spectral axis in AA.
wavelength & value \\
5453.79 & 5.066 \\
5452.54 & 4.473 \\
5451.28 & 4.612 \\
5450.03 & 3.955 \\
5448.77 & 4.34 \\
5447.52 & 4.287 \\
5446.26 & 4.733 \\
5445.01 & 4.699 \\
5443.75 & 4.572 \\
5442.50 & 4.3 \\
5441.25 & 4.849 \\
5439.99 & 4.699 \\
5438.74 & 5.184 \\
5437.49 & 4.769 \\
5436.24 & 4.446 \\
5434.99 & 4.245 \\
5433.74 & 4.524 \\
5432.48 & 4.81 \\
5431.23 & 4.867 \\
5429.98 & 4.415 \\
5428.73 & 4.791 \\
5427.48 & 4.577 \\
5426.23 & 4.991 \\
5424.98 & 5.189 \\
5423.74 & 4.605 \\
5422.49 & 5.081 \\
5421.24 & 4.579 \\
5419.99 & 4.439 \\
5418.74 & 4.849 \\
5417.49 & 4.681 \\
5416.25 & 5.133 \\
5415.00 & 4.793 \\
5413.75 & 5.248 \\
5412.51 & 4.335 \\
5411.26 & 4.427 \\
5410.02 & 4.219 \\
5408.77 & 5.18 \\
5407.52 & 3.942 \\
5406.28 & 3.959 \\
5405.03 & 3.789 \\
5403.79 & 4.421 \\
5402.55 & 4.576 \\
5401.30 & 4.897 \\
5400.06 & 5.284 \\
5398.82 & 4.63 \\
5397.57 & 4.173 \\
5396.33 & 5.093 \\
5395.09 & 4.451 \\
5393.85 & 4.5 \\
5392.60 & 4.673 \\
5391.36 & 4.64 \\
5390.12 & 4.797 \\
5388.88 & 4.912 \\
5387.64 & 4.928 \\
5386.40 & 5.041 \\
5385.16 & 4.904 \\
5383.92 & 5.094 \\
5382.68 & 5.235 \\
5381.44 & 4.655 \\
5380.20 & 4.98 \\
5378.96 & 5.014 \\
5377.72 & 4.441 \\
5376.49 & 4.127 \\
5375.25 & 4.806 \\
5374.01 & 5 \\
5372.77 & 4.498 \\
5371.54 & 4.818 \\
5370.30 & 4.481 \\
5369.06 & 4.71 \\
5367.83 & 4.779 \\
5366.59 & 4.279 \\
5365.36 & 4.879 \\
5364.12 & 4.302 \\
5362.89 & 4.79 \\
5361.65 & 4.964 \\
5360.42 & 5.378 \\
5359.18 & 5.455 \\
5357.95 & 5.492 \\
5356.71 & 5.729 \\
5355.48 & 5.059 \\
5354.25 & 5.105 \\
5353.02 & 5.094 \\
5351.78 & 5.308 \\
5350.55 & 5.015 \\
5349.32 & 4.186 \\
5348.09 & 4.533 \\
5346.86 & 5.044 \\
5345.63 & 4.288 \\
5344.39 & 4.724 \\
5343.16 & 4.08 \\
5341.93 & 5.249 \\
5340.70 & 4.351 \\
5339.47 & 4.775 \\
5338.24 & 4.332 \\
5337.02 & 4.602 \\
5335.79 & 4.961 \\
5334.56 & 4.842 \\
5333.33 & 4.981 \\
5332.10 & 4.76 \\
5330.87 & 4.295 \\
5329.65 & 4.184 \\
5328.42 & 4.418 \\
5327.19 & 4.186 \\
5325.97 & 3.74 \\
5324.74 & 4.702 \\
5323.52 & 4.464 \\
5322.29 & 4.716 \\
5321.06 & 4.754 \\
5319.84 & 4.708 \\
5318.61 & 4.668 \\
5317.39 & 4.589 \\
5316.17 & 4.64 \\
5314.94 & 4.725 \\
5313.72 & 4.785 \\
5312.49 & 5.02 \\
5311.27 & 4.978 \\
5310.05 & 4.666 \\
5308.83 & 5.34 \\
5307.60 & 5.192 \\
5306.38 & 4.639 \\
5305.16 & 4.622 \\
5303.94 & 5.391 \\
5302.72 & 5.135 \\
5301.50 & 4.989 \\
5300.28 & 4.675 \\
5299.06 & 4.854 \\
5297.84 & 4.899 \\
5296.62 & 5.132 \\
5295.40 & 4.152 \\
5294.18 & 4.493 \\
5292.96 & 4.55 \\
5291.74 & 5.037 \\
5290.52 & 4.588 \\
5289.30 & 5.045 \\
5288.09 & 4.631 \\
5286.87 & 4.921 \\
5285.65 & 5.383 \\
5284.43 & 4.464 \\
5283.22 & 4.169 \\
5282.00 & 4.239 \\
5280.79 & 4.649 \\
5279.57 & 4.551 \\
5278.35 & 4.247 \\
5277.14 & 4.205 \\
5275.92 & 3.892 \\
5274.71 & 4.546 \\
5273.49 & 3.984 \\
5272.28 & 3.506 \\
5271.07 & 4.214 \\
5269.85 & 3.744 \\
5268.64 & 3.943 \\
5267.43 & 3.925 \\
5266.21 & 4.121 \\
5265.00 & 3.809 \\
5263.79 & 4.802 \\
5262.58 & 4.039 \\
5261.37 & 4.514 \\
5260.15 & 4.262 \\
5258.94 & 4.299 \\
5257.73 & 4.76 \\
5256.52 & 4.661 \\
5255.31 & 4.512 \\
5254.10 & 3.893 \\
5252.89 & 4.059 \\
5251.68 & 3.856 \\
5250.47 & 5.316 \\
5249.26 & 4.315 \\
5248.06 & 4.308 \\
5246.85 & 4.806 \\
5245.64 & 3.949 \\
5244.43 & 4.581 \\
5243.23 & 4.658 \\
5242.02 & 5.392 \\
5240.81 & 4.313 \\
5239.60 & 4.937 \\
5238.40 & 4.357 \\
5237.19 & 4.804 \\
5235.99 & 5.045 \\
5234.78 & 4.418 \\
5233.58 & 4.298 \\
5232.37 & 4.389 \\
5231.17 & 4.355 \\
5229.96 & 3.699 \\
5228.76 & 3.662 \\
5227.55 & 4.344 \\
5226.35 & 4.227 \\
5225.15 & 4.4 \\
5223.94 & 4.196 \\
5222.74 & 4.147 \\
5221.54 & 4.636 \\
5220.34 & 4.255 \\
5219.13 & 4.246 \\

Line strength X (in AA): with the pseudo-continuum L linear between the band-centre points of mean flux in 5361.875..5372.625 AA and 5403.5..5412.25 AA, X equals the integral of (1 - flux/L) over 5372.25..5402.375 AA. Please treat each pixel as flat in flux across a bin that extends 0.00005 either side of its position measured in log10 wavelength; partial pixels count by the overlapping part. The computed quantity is -2.2 AA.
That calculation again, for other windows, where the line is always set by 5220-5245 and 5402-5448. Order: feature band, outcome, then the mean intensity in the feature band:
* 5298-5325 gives -1.90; 4.83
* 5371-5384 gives -0.55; 4.78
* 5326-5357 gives -1.02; 4.7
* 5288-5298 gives -0.50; 4.72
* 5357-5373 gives -1.02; 4.86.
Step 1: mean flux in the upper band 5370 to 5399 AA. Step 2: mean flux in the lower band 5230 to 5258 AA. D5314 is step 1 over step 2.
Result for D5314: 1.1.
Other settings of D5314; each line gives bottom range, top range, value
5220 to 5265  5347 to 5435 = 1.08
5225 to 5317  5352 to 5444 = 1.05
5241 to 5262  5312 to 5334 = 1.02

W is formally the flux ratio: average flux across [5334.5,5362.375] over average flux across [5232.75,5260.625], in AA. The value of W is 1.08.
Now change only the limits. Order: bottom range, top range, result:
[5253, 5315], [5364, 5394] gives 1.05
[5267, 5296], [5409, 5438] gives 1.07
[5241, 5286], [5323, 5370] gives 1.09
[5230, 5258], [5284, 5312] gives 1.08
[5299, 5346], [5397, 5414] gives 0.96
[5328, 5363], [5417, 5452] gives 0.96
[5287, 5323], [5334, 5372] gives 1.00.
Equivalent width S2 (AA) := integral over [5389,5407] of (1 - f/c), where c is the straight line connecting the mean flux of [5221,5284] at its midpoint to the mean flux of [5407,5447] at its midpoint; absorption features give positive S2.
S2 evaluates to 0.2 AA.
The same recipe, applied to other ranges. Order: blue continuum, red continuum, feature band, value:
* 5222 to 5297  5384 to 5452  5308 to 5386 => -3.8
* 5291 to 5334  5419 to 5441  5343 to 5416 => -0.5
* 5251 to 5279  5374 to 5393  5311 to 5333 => -0.4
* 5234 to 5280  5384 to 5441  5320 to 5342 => -0.2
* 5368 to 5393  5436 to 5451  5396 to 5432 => 0.1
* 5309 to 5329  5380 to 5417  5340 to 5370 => -1.3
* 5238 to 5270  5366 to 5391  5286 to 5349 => -1.7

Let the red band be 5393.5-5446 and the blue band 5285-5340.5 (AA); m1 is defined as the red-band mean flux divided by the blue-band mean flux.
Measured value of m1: 0.98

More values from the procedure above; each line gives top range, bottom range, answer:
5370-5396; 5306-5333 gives 1.03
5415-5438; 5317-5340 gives 1.04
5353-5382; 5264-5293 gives 1.12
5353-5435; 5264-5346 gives 1.04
